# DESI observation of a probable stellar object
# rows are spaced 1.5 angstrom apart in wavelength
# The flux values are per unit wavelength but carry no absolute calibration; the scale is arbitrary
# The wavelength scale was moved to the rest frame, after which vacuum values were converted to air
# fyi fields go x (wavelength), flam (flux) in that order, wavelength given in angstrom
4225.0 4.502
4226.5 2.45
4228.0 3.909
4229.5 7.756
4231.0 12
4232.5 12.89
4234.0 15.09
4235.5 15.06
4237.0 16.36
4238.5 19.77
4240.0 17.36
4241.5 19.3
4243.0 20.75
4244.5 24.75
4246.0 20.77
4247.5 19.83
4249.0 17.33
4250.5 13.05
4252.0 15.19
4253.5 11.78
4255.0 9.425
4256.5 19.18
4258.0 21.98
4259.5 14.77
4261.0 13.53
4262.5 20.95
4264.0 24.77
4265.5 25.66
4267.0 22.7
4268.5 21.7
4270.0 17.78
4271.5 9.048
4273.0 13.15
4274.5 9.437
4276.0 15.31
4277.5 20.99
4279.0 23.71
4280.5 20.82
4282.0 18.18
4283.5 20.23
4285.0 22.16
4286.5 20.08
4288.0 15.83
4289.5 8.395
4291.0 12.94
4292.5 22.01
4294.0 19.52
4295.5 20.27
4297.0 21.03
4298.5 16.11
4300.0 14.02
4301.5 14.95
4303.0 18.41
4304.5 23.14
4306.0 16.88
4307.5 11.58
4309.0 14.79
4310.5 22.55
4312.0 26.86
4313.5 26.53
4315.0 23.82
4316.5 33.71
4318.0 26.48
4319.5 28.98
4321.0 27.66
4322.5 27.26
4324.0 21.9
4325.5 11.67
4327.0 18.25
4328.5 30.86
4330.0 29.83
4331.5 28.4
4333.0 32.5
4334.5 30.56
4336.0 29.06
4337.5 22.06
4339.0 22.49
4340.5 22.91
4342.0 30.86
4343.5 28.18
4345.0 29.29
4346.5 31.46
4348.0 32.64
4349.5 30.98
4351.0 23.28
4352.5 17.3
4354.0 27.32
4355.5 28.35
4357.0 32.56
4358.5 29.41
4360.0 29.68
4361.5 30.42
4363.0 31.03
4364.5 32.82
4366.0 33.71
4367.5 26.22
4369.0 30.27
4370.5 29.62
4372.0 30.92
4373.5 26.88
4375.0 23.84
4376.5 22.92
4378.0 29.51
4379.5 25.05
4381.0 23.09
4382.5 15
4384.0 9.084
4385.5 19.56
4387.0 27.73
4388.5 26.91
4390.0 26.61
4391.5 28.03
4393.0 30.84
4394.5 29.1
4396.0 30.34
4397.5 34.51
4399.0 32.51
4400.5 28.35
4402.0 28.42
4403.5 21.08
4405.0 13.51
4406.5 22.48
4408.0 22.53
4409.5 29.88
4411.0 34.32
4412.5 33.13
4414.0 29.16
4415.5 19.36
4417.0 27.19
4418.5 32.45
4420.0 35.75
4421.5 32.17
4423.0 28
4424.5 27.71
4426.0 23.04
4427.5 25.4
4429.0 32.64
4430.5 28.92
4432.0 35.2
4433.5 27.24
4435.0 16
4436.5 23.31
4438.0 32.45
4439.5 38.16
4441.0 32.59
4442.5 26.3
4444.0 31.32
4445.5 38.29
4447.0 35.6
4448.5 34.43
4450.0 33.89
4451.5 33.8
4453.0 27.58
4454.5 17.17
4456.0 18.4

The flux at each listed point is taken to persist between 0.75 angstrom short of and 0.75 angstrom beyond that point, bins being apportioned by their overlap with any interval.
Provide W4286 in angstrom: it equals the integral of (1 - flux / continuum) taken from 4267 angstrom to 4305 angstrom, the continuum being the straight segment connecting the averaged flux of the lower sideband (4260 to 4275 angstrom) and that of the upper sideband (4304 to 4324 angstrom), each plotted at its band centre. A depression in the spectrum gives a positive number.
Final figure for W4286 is 4.86 angstrom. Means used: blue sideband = 18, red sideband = 23.8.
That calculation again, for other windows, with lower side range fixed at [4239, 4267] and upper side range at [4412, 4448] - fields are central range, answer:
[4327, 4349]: -4.1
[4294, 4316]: 2.3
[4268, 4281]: 2.1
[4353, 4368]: -2.8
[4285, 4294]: 1.8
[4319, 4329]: -0.2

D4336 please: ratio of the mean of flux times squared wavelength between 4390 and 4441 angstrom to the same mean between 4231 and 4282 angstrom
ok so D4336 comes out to 1.73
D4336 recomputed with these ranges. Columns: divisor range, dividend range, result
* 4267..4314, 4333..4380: 1.61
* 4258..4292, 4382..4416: 1.53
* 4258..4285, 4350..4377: 1.58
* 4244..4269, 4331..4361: 1.57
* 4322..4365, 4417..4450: 1.16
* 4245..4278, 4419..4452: 1.92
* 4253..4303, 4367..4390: 1.45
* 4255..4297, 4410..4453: 1.78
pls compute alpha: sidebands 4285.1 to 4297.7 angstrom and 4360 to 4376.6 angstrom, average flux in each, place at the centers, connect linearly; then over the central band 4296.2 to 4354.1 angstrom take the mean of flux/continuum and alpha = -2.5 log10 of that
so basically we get -0.06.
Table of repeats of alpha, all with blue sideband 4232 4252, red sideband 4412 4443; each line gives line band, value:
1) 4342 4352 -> -0.207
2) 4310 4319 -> -0.209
